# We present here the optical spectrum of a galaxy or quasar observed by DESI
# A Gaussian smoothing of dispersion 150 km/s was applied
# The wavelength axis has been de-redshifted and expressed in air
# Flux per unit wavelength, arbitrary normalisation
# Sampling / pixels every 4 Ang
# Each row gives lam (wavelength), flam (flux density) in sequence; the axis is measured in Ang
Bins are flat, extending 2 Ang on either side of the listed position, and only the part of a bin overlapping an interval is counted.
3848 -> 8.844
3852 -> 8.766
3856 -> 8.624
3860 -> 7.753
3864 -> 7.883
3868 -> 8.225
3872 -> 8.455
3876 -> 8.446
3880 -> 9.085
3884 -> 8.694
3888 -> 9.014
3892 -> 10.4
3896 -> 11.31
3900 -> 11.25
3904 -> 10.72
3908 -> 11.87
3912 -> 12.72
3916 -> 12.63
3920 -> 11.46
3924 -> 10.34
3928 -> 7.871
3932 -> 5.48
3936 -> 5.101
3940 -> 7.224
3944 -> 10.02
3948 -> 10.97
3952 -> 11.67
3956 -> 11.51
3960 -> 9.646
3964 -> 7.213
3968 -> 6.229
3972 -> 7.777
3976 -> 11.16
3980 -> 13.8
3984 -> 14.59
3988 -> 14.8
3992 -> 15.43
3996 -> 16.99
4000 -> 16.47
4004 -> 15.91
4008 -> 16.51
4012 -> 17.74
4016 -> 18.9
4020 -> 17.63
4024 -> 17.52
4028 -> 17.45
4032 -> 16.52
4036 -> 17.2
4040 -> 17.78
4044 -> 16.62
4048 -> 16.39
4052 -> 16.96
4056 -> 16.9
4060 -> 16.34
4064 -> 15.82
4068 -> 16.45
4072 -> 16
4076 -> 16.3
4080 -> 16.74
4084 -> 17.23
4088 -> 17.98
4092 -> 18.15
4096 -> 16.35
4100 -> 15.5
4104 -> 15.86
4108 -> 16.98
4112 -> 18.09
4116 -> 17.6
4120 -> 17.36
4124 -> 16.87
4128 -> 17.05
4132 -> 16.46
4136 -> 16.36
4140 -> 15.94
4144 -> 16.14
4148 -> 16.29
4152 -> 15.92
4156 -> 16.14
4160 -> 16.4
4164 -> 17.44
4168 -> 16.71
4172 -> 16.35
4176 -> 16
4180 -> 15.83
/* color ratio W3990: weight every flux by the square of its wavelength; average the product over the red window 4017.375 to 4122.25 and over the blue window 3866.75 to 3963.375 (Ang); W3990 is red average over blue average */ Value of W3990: 1.88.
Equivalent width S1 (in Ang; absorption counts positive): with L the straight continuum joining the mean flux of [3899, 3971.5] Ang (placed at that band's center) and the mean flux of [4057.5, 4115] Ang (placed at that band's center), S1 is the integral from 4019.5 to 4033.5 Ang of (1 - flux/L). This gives -3.41 Ang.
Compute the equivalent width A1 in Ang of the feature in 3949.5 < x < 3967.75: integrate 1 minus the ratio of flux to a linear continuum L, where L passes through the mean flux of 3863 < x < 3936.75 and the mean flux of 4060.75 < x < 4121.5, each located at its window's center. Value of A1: 3.3 Ang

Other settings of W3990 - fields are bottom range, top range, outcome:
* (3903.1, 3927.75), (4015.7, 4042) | 1.62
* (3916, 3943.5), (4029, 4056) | 2.14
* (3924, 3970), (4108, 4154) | 2.15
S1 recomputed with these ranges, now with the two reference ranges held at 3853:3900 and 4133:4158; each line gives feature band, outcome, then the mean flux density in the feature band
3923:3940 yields 5.6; 7.02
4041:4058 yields -4.0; 16.8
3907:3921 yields -3.2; 12.2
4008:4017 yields -3.7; 17.9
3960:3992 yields 1.9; 11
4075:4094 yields -3.7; 17.3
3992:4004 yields -4.1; 16.4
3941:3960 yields 0.5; 10.7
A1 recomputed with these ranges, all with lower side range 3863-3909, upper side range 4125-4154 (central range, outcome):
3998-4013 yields -4.5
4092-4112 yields -1.6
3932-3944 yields 4.7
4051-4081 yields -4.3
